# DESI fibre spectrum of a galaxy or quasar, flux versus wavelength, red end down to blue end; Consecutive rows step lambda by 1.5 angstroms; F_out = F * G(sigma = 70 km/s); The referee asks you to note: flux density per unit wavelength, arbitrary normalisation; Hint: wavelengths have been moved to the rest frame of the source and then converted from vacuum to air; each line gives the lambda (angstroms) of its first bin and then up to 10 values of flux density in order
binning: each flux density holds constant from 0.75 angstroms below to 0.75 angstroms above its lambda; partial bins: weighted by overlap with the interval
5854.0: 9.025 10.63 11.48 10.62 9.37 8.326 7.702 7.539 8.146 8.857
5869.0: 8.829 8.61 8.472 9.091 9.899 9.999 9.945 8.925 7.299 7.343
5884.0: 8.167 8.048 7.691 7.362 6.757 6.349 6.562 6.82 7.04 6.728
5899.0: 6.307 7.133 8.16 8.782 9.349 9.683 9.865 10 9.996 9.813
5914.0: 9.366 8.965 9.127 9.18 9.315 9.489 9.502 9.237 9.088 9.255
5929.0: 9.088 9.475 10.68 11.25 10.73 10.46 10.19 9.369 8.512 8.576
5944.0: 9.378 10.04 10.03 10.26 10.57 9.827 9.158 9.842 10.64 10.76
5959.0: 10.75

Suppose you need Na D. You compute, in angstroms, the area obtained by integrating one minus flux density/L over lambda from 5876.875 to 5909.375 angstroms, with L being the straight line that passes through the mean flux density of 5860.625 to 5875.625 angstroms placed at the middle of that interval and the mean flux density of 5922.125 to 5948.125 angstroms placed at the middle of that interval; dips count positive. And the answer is 3.9 angstroms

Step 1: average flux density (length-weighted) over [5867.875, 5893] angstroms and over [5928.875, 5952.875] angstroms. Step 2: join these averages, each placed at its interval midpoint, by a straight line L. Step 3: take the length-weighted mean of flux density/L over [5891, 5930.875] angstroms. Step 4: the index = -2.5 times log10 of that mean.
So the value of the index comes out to 0.05 mag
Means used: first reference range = 8.26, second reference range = 9.9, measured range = 8.66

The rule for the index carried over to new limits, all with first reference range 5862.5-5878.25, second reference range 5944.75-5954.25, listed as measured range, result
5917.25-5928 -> 0.03 mag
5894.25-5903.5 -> 0.27 mag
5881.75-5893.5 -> 0.23 mag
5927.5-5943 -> -0.01 mag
